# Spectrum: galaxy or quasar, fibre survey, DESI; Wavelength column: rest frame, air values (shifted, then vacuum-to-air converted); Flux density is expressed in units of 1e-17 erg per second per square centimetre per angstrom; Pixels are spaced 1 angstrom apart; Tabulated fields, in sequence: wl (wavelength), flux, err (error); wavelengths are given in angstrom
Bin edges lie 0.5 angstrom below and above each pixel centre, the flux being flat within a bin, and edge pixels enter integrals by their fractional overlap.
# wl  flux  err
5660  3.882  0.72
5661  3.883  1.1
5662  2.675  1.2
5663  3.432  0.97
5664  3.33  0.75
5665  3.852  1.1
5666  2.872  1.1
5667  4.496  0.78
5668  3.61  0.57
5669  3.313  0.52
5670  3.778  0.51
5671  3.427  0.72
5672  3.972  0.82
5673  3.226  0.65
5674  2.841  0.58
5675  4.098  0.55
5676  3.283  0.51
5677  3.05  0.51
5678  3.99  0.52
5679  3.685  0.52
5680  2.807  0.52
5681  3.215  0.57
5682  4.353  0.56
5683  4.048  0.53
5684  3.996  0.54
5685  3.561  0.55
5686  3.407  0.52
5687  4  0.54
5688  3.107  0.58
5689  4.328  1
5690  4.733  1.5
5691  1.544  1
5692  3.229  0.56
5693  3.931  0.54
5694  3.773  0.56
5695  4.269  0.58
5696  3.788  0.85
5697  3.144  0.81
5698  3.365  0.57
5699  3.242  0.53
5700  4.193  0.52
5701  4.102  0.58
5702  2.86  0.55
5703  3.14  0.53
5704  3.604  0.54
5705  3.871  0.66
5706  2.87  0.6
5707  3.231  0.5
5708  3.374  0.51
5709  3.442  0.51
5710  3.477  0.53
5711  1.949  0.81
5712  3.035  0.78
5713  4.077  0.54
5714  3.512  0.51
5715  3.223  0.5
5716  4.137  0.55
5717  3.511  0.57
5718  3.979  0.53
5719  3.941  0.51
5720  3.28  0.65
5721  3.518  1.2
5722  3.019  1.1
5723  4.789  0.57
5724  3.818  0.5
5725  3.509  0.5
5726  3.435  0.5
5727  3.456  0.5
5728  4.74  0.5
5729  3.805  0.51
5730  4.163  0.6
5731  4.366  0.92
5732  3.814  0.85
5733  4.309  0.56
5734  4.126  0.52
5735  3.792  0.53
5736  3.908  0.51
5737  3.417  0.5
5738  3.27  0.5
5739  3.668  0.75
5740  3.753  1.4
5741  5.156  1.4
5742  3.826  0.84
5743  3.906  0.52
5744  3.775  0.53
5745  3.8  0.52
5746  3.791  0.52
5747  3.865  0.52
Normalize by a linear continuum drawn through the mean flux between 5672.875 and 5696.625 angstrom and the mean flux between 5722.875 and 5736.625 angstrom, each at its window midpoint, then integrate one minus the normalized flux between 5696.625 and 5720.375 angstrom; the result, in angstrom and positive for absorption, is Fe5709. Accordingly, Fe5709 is 2.2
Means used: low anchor 3.6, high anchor 3.98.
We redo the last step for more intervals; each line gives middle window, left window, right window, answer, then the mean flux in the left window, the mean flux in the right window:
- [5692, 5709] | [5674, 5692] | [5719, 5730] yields 0.5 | 3.57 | 3.77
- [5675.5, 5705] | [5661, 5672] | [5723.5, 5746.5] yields 0.5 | 3.52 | 3.9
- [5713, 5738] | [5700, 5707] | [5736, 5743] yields -0.7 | 3.45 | 3.86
